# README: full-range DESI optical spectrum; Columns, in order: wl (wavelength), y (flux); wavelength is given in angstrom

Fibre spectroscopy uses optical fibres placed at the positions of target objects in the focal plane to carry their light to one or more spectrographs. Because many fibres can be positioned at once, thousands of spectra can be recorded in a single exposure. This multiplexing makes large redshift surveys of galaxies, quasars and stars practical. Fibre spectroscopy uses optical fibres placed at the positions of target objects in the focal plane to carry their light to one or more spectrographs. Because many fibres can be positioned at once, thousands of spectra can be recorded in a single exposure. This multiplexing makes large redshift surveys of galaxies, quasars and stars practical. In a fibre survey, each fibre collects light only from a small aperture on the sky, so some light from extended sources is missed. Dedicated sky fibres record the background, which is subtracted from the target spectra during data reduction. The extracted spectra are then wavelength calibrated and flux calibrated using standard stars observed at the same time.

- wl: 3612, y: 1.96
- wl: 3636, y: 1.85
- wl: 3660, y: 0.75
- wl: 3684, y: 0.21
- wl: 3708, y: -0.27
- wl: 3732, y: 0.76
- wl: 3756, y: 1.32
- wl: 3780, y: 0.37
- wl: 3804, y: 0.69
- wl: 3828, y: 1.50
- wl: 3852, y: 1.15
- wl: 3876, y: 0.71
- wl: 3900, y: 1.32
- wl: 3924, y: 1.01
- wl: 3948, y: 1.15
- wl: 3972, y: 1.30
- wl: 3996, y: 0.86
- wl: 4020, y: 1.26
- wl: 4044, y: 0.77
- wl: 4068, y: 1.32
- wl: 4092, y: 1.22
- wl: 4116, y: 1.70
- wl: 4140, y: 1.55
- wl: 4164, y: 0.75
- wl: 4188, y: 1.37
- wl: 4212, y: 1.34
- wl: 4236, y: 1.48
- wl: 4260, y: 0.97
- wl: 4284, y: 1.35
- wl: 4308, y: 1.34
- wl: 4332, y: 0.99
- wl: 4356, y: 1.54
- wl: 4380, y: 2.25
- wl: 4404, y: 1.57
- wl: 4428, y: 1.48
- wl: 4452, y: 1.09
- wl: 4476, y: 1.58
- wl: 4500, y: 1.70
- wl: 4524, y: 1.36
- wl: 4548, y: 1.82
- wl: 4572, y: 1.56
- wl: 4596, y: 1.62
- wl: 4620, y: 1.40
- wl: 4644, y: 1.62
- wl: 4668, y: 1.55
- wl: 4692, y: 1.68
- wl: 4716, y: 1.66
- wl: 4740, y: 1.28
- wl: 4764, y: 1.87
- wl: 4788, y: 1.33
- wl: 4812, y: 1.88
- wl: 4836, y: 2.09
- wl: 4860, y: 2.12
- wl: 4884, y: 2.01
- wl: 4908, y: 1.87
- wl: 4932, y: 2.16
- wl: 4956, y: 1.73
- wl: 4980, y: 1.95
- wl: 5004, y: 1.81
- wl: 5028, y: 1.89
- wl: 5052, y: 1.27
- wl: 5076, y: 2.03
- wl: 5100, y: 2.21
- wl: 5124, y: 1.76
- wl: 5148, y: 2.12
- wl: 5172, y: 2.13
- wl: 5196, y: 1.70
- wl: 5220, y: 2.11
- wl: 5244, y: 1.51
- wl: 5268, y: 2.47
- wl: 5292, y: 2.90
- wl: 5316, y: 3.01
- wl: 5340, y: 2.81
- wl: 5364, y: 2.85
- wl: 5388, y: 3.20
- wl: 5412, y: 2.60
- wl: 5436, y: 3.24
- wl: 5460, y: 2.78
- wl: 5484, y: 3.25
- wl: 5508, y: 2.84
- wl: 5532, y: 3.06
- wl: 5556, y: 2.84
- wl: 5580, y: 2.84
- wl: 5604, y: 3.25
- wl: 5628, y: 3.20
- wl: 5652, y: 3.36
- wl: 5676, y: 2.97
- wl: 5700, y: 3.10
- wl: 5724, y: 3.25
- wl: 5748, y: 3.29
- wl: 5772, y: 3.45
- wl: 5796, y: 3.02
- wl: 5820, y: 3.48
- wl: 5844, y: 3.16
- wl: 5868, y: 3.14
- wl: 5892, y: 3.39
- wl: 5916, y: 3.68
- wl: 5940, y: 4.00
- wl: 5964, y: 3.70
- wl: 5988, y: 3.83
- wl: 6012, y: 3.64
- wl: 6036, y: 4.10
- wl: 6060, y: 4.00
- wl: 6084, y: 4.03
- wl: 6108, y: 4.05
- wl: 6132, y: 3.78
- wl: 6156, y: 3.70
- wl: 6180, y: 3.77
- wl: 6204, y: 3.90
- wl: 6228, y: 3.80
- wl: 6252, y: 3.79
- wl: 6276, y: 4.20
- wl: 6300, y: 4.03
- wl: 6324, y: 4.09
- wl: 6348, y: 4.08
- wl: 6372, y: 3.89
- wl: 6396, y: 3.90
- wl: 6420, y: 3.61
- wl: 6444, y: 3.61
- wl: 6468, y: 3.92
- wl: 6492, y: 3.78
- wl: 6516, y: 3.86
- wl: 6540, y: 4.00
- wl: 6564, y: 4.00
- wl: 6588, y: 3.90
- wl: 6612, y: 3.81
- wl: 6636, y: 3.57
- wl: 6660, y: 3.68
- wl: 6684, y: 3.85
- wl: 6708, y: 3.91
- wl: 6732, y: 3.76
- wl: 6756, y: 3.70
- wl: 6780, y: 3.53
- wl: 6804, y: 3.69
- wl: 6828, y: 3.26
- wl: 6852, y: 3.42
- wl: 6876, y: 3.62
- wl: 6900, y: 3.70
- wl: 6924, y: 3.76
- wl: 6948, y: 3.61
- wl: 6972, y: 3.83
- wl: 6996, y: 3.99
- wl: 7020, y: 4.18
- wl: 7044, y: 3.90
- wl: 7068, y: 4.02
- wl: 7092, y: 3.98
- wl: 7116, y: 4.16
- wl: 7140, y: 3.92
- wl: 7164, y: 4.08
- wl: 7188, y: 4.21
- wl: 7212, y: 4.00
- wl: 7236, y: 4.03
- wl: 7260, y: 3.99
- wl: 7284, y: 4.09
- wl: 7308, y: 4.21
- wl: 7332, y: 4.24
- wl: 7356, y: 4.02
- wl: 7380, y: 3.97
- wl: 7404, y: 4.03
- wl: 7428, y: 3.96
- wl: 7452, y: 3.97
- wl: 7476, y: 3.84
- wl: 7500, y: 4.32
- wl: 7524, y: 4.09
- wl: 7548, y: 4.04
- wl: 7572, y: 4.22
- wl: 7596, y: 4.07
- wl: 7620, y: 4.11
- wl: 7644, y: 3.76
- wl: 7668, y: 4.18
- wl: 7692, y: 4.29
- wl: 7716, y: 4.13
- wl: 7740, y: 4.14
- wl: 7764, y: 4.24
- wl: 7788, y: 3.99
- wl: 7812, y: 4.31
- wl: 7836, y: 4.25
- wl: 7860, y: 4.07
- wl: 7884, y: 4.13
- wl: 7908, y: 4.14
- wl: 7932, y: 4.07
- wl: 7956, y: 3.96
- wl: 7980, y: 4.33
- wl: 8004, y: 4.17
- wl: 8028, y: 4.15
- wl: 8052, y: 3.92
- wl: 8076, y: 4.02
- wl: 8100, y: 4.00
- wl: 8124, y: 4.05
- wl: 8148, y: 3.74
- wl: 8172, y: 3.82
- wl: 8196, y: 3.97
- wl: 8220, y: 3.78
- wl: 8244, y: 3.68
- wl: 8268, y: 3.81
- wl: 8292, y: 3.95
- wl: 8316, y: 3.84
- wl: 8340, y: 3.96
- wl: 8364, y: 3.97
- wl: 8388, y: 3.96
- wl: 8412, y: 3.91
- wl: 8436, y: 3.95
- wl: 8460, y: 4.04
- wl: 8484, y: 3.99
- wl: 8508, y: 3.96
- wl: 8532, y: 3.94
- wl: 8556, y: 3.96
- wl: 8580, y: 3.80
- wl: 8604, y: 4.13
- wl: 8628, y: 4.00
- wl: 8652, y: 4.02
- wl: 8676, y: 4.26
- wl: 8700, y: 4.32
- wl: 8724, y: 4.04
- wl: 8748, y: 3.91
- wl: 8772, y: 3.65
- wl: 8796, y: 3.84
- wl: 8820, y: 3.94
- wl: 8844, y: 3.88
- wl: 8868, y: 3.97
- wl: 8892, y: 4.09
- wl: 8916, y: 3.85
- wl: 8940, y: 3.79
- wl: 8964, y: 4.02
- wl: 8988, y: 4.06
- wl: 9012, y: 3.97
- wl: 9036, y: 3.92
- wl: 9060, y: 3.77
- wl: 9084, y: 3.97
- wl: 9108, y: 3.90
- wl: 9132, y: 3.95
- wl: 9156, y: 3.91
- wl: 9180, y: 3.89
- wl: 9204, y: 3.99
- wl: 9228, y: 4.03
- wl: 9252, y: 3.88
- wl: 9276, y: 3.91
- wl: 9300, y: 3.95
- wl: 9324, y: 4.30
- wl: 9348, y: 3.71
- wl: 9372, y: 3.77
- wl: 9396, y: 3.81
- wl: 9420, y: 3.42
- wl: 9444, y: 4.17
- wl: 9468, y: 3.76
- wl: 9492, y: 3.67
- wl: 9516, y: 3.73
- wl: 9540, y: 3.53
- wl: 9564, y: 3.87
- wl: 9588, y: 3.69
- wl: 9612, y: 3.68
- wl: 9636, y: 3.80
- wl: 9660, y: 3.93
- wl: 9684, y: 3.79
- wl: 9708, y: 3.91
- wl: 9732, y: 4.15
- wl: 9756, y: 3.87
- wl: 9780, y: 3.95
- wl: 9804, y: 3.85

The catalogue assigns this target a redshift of 0.320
